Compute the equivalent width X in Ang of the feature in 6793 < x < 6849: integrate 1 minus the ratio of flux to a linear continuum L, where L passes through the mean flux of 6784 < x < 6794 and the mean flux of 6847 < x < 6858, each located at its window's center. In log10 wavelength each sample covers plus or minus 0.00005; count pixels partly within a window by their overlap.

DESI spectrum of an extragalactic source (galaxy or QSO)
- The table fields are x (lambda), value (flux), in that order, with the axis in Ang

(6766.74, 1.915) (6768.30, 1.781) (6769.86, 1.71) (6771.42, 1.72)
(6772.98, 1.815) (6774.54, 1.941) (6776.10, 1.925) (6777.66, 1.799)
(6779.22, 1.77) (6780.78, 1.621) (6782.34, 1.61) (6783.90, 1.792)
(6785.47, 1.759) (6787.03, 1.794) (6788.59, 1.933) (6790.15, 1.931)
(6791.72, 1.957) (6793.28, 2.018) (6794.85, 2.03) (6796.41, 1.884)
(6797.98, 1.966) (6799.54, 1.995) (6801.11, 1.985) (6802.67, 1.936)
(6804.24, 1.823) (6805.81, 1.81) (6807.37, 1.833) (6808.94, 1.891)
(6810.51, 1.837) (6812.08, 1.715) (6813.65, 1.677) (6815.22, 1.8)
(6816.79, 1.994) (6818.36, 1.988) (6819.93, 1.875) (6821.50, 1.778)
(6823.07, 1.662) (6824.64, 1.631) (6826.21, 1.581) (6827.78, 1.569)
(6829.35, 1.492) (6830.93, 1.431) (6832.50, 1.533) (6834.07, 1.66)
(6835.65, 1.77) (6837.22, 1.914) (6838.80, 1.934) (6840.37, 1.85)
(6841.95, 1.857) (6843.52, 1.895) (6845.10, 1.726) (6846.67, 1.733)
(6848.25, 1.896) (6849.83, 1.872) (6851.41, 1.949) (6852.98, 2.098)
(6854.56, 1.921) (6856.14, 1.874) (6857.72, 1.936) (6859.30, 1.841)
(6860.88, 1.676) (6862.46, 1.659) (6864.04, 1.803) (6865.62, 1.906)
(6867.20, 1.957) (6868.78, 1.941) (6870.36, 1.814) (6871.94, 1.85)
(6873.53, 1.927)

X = 3.09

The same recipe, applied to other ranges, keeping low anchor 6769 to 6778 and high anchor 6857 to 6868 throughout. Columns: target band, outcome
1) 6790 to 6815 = -0.95 Ang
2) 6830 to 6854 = 0.22 Ang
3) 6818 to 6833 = 1.45 Ang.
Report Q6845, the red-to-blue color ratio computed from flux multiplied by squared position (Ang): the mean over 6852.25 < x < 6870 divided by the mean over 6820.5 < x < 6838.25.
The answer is 1.1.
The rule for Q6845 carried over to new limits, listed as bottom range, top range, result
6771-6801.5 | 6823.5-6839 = 0.89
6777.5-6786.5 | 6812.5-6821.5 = 1.09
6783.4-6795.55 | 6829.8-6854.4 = 0.96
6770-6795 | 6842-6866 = 1.03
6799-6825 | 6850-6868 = 1.03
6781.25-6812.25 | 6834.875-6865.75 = 1.00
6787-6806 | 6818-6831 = 0.87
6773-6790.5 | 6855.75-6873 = 1.05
